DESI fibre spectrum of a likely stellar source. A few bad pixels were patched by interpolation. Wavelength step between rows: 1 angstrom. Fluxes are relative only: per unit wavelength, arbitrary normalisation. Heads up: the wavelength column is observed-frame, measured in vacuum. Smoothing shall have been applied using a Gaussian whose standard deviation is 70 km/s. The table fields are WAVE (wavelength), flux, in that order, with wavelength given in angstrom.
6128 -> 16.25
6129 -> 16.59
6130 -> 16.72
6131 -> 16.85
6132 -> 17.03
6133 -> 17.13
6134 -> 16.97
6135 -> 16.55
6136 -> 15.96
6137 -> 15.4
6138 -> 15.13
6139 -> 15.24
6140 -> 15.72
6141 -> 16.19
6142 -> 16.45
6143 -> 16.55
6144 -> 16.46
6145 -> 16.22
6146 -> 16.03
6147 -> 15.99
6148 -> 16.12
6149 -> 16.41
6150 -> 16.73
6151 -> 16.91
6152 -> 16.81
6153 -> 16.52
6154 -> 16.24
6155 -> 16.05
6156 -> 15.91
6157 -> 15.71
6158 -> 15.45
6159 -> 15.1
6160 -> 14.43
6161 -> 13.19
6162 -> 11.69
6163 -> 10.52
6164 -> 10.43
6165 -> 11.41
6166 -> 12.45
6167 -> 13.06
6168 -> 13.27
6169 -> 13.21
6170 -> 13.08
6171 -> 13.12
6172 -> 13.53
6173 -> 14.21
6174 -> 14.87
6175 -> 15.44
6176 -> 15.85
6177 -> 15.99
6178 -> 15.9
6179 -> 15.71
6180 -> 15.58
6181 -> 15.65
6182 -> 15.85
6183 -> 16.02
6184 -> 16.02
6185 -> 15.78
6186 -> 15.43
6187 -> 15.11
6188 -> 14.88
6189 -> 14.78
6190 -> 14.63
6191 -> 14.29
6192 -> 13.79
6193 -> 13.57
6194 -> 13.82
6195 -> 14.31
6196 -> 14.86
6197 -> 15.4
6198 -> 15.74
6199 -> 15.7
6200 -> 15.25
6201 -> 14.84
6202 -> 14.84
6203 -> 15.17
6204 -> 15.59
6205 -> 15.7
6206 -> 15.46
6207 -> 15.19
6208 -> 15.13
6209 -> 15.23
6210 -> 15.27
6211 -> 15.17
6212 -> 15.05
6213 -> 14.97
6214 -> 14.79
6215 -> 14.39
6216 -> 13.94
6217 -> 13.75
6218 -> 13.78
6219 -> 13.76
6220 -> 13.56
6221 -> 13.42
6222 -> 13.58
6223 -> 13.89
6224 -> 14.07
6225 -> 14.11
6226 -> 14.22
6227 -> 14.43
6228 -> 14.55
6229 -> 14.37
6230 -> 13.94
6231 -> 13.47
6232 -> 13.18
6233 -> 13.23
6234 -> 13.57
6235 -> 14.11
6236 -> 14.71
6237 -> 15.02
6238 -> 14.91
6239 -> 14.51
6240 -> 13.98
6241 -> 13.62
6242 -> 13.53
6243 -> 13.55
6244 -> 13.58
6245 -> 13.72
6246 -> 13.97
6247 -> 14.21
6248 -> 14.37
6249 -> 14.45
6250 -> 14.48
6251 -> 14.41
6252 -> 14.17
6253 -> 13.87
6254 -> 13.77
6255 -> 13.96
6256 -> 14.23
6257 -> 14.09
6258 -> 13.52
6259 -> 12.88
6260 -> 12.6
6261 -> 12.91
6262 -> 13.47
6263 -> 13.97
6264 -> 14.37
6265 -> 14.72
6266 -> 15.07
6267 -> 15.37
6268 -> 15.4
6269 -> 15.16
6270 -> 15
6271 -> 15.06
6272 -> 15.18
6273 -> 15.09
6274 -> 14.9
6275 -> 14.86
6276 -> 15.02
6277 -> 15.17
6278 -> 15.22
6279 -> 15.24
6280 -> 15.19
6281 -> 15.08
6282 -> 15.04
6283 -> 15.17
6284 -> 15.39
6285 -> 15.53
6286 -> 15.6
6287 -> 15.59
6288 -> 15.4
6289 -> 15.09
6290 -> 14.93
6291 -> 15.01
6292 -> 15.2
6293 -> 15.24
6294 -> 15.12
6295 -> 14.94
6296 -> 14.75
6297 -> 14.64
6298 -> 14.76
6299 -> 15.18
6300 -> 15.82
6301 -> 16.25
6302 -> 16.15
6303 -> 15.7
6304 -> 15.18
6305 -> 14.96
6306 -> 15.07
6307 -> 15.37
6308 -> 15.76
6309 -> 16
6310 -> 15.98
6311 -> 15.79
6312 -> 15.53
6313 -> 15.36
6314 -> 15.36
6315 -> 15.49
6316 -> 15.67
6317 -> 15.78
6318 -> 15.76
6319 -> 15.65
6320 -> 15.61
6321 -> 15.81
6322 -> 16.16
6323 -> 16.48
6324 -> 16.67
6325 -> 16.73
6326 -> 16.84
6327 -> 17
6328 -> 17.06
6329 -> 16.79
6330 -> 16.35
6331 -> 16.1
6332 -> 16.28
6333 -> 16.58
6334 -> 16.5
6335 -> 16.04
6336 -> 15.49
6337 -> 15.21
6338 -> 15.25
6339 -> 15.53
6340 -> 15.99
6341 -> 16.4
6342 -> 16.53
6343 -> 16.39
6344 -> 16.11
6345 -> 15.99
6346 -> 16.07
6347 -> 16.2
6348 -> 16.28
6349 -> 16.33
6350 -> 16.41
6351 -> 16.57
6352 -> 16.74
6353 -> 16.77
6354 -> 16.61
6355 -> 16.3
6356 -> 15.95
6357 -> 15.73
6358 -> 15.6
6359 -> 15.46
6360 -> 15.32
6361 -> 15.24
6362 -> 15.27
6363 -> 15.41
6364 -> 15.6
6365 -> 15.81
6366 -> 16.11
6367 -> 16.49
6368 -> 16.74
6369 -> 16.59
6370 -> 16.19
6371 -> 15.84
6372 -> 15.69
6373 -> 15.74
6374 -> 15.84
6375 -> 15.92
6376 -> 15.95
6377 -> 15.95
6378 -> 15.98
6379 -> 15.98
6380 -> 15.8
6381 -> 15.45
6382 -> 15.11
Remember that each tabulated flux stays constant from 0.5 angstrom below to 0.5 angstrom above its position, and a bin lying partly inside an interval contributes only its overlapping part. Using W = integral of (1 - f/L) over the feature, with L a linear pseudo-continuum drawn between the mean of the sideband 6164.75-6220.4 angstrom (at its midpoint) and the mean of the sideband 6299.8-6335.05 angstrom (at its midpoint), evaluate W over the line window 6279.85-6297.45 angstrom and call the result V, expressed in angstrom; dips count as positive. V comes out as 0.60 angstrom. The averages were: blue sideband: 14.7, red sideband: 16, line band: 15.2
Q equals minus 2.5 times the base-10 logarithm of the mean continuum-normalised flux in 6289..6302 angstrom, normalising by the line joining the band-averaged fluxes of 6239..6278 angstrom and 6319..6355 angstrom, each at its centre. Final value 0.002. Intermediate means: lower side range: 14.3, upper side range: 16.3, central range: 15.2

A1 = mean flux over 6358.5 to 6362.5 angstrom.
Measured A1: 15.3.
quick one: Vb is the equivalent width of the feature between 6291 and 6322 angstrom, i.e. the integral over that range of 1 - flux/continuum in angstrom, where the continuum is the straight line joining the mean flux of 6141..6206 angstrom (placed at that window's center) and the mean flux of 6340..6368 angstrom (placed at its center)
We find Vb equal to 0.6 angstrom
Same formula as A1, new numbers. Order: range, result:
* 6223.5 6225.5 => 14.1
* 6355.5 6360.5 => 15.6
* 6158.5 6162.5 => 13.6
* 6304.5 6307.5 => 15.1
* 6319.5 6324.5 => 16.1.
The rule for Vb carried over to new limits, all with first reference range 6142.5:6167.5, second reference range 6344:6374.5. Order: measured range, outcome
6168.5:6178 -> 0.3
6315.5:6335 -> -0.6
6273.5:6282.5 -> 0.3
